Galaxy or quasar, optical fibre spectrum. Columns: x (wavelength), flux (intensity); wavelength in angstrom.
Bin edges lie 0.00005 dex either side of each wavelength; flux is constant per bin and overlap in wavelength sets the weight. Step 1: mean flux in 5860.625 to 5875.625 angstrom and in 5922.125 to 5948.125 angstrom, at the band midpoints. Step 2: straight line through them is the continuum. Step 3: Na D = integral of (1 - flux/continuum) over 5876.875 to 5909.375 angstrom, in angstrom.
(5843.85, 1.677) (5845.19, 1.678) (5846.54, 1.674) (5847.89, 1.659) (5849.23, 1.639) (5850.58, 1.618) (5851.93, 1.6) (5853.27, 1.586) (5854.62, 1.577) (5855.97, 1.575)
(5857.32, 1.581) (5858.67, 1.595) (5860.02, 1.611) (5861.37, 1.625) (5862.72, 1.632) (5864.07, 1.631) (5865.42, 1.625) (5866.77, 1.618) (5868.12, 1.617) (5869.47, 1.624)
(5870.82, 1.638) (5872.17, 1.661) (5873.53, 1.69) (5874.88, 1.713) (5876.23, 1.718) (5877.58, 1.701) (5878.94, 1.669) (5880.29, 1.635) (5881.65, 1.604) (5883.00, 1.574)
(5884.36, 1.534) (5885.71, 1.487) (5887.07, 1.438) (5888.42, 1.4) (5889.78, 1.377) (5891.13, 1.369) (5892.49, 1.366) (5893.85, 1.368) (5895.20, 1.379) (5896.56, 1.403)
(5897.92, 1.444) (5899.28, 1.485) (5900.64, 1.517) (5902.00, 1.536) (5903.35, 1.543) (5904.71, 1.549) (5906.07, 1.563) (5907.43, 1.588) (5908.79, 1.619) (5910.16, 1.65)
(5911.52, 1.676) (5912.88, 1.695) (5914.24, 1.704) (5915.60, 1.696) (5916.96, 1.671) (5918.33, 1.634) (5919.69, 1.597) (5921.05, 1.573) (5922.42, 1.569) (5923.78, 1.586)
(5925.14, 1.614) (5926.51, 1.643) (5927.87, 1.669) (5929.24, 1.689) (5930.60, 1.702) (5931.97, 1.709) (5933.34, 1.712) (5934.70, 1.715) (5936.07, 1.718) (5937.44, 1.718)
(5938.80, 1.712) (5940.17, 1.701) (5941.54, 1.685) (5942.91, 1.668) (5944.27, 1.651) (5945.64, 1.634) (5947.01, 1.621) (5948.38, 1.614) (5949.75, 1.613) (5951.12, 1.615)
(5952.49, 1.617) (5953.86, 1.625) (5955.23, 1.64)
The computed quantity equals 2.9 angstrom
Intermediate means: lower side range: 1.64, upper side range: 1.67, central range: 1.51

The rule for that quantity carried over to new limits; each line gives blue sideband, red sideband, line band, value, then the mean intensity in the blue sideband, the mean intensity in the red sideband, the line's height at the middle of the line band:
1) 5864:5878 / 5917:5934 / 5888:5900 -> 1.8 angstrom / 1.66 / 1.64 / 1.65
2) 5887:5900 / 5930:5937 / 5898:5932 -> -1.1 angstrom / 1.4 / 1.71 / 1.57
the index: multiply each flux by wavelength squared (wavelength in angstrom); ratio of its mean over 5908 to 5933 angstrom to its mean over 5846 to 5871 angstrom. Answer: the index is 1.04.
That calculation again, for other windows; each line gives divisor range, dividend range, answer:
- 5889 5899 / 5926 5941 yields 1.24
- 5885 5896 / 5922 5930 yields 1.18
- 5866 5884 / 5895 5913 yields 0.95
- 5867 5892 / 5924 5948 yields 1.08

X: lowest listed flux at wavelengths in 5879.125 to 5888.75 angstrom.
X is 1.4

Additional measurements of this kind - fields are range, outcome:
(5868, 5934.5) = 1.366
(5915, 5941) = 1.569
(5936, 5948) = 1.621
